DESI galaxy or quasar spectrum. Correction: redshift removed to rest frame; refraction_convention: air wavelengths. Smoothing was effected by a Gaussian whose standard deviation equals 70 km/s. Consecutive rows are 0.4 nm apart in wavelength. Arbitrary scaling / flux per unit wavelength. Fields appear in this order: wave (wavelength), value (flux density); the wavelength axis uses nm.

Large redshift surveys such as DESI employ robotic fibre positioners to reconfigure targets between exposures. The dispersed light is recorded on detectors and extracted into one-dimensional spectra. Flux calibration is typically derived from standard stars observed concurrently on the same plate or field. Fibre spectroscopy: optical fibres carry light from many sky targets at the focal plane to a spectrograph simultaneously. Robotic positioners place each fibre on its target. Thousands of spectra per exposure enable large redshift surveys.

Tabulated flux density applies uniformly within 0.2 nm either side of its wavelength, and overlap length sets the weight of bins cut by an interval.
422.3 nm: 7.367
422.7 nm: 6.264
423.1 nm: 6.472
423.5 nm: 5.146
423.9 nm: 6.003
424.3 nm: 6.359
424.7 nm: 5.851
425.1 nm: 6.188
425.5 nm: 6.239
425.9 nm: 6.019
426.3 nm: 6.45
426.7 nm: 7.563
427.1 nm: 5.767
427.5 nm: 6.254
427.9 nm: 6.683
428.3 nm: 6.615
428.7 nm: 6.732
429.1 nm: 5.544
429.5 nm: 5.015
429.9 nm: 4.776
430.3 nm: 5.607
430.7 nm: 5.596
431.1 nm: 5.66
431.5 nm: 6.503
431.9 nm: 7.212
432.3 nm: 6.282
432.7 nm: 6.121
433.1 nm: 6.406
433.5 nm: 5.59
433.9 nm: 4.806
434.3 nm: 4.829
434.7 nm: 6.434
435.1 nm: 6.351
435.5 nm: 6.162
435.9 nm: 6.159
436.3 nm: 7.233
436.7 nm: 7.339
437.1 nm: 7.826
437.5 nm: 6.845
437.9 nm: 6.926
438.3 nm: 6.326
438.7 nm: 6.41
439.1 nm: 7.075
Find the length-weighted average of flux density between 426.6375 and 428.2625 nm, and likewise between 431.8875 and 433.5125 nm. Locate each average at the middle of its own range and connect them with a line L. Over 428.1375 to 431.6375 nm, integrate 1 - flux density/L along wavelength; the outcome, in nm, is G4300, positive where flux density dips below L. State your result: 0.35 nm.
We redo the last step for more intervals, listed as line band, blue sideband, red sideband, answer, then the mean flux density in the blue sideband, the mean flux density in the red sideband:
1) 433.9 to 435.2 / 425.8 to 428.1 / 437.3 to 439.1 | 0.185 nm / 6.47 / 6.68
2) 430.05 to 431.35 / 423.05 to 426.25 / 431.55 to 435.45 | 0.088 nm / 6.03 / 6.03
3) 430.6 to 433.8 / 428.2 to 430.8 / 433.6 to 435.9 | -0.245 nm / 5.67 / 5.75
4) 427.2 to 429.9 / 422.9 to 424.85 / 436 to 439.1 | 0.119 nm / 5.97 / 6.97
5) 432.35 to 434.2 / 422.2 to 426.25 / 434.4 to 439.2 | 0.234 nm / 6.17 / 6.71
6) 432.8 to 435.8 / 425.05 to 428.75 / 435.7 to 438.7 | 0.427 nm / 6.45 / 6.91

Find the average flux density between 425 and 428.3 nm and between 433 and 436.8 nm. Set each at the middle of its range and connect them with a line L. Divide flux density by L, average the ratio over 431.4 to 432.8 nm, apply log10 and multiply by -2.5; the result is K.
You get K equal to -0.06 mag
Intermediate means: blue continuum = 6.41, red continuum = 6.09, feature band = 6.56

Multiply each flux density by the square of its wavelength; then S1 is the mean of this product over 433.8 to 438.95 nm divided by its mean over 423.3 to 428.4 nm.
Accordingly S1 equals 1.1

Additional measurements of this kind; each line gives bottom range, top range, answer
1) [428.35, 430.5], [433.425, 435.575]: 1.04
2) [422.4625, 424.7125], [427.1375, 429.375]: 1.06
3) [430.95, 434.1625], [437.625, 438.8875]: 1.11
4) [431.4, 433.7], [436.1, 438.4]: 1.15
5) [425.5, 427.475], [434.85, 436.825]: 1.08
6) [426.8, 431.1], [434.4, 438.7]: 1.18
